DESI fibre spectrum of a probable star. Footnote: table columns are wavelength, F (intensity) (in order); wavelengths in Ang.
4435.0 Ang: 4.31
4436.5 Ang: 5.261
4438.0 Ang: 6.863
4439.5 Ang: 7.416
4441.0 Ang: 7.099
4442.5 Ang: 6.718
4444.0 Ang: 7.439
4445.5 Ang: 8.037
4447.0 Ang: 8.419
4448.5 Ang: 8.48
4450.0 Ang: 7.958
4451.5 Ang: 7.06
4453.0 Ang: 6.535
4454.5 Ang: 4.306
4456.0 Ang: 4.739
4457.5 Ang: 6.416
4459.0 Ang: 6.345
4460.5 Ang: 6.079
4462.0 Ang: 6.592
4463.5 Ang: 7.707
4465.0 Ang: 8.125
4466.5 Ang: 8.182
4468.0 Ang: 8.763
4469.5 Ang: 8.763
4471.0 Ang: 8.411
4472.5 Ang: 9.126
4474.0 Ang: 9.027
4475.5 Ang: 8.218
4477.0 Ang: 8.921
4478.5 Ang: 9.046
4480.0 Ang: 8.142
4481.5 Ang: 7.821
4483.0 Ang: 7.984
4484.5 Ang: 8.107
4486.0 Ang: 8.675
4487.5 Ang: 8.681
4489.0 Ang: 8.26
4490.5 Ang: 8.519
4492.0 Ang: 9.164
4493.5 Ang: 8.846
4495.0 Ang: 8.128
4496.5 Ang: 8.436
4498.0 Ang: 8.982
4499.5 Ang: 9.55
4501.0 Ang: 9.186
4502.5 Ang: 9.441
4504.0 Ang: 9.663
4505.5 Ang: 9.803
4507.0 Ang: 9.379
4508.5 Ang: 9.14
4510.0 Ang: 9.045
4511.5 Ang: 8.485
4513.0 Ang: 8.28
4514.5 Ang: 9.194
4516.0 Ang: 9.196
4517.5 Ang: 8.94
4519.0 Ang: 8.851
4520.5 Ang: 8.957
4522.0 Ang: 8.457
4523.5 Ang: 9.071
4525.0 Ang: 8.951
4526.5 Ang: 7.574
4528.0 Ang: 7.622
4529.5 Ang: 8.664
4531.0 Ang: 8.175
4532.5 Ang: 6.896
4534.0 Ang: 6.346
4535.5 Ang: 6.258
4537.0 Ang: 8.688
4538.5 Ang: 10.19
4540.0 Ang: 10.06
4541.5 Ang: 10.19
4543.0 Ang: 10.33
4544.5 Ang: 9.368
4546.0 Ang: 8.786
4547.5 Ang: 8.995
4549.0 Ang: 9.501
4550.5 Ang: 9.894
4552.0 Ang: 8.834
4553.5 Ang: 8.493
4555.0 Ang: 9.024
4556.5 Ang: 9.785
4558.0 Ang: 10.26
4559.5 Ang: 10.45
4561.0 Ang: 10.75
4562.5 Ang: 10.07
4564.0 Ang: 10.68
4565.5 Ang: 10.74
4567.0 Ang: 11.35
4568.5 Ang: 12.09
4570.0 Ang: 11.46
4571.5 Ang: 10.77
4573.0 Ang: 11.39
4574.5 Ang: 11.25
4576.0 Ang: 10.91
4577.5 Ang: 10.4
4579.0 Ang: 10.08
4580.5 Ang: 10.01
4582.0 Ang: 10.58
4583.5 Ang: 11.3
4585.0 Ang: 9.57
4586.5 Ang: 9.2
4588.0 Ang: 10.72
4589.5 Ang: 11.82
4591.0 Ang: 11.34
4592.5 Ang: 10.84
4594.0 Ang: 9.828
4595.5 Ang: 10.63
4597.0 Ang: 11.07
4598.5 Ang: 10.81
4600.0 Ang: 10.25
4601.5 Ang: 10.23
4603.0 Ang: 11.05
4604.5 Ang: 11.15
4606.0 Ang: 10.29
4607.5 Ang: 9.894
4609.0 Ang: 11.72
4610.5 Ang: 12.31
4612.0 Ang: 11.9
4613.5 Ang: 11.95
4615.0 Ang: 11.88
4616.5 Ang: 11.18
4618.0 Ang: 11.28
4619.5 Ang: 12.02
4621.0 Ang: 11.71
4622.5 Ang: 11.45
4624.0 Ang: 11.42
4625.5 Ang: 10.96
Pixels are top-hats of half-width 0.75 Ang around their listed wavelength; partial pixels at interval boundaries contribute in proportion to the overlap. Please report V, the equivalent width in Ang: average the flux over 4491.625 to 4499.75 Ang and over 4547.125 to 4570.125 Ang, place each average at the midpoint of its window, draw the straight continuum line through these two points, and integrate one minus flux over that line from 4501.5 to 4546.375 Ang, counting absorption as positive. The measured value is 2.8 Ang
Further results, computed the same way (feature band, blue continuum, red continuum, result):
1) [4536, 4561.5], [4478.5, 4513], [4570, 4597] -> 0.9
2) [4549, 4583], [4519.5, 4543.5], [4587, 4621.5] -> -2.3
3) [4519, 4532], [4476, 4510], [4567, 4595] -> 1.5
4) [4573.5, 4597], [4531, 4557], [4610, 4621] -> -0.1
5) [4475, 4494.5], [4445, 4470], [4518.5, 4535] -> -2.4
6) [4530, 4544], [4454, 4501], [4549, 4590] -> 1.5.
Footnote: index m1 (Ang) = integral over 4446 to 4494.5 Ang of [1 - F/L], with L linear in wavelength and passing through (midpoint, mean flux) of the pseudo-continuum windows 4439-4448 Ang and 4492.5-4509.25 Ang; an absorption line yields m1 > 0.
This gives 2.6 Ang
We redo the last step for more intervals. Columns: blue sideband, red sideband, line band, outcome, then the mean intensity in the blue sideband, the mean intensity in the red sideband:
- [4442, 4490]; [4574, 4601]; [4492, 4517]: -1.21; 7.73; 10.6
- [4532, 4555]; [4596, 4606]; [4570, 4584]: -1.16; 8.88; 10.7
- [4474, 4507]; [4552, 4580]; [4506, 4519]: 0.42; 8.76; 10.5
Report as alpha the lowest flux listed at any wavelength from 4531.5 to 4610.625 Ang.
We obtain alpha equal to 6.258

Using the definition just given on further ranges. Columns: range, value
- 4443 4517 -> 4.306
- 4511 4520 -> 8.28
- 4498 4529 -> 7.574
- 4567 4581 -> 10.01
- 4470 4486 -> 7.821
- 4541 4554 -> 8.493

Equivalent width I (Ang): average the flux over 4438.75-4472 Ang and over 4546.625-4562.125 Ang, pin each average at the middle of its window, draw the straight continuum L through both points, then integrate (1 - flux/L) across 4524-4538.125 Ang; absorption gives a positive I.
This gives 2.0 Ang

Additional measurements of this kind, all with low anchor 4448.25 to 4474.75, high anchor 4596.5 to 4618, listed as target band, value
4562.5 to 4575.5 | -1.3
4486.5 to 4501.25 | -1.0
